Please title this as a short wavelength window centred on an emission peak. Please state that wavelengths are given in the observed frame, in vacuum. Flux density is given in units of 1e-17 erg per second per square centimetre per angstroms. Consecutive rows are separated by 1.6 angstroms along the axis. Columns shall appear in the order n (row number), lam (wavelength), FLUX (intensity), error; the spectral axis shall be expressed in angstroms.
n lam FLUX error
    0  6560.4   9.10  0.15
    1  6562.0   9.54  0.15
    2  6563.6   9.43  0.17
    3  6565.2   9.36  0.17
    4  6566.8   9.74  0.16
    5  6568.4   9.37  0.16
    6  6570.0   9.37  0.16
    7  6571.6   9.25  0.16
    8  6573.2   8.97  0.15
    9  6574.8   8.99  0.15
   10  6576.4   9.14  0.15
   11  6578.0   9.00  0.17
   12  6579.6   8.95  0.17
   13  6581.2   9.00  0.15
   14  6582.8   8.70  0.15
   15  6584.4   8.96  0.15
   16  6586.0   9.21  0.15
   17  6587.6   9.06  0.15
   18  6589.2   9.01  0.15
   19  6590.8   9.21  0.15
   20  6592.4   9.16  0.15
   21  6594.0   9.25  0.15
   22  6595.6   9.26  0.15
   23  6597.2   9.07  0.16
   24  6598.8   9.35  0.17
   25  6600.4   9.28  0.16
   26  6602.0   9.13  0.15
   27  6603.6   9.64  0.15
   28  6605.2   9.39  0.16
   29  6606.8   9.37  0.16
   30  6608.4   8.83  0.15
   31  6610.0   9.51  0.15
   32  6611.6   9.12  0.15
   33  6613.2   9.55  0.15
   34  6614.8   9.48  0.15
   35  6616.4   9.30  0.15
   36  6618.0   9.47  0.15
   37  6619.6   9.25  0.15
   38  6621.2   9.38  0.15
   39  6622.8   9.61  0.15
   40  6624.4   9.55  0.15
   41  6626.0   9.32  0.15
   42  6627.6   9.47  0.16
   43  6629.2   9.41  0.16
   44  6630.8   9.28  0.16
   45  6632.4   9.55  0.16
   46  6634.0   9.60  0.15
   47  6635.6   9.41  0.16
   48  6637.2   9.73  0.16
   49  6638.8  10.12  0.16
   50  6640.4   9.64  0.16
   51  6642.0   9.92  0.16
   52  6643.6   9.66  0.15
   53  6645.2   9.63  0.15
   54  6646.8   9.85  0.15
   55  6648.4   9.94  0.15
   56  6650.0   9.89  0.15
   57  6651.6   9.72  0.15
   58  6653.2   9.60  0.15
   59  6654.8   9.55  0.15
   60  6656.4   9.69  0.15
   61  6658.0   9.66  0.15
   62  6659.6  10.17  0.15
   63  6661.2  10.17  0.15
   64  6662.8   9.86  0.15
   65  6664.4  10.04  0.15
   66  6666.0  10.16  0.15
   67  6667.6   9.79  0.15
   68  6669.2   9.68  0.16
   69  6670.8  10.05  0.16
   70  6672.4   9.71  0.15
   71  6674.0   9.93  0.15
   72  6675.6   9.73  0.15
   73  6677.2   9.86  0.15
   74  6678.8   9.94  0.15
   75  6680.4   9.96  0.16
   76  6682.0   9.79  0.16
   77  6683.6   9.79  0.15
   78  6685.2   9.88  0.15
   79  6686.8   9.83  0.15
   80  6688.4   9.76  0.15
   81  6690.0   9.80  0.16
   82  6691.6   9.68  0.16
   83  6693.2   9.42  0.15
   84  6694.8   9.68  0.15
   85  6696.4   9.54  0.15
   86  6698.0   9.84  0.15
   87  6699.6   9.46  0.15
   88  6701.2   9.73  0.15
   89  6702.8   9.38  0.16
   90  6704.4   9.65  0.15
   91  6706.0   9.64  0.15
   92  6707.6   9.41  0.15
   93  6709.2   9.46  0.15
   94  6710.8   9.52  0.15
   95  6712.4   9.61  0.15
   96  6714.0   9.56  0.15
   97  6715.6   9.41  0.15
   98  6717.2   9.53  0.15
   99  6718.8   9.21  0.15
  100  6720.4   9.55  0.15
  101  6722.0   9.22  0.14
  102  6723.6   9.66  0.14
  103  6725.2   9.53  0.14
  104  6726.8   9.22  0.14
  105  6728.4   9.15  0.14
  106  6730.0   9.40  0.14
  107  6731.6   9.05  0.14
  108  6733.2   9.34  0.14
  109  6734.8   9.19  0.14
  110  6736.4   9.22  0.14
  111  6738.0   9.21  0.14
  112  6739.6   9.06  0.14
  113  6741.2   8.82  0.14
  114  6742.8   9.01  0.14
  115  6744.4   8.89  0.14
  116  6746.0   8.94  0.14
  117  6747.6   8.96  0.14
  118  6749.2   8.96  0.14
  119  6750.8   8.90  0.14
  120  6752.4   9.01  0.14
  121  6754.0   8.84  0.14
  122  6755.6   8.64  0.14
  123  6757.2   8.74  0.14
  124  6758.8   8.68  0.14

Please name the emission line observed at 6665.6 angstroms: C III] 1909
